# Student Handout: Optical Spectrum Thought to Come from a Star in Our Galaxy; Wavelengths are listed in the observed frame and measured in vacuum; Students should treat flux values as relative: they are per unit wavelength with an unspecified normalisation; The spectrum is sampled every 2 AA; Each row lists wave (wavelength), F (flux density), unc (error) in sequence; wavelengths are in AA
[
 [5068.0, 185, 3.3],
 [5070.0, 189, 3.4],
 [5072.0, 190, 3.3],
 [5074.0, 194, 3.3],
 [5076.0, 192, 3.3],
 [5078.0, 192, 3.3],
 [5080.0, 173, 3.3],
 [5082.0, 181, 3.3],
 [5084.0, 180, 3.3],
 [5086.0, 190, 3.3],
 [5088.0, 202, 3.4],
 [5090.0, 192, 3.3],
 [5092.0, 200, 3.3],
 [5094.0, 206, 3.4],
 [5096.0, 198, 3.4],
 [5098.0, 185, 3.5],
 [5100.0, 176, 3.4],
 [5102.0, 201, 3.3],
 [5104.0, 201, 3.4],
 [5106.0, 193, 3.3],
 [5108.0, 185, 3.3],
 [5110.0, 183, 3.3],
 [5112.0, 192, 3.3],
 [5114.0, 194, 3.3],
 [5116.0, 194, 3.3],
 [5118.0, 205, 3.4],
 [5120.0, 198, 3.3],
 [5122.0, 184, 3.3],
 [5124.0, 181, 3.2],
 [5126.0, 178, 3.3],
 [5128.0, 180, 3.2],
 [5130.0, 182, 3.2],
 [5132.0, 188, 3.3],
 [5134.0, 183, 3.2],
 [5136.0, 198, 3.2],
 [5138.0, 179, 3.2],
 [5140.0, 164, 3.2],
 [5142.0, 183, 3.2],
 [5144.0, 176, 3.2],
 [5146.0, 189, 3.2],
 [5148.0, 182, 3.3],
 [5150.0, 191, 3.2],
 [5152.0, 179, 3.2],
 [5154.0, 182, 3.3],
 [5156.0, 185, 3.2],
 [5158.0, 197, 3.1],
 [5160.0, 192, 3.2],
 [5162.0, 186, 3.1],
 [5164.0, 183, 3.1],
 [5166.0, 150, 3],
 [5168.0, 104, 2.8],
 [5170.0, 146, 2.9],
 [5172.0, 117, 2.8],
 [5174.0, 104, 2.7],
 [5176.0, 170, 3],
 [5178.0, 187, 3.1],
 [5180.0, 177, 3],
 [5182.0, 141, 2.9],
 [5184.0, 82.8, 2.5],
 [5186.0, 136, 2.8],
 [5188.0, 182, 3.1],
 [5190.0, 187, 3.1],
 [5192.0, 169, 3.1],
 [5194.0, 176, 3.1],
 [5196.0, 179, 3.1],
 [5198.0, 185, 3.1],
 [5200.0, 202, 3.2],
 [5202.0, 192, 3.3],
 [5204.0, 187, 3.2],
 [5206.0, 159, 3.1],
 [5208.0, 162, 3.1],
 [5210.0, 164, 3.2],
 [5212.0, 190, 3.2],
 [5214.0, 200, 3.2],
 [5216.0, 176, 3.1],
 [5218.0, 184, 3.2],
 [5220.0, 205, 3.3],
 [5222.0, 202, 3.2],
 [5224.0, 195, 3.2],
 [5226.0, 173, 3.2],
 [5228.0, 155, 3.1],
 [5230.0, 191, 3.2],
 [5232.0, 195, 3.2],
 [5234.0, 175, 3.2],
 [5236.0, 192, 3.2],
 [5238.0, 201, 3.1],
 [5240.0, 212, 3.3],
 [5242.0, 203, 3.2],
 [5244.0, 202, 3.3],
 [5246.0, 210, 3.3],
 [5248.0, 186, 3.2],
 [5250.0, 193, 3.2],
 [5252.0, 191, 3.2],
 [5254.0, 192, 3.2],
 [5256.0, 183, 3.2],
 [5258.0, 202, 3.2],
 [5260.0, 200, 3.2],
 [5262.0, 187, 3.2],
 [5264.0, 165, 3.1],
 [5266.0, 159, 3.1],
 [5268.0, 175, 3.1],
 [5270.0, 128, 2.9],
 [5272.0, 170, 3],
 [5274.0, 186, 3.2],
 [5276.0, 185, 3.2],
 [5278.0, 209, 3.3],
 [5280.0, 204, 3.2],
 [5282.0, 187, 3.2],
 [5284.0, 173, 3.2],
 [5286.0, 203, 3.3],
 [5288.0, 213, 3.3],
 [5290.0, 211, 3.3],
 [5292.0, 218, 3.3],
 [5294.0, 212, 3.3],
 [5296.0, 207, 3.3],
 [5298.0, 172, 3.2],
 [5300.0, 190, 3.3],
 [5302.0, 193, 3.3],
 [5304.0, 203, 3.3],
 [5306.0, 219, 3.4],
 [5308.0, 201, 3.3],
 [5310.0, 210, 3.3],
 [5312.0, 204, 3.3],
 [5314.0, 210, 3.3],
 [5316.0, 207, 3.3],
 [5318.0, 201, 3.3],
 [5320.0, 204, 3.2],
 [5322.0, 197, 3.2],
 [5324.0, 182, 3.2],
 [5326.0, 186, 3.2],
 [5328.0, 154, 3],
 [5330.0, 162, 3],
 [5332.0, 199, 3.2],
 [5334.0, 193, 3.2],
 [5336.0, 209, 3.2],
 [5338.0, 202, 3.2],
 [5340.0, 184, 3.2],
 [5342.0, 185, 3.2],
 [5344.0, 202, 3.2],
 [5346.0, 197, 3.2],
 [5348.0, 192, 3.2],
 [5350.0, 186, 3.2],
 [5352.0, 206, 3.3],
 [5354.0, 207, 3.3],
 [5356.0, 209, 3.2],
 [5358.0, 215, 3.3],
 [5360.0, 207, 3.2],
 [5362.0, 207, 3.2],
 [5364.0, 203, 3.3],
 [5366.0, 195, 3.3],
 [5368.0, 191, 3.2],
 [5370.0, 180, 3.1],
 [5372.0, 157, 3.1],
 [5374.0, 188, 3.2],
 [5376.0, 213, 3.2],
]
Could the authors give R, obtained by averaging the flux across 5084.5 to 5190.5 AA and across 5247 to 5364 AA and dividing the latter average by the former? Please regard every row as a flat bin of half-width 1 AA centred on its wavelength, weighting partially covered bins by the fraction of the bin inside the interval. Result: 1.09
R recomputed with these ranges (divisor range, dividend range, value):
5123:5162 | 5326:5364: 1.06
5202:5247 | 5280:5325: 1.07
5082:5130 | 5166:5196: 0.78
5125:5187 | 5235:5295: 1.14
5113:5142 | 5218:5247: 1.04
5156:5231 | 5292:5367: 1.16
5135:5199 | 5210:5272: 1.12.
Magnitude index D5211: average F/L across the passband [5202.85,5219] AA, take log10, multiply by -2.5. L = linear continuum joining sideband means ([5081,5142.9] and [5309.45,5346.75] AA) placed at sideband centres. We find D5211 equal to 0.08 mag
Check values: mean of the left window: 189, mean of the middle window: 178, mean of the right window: 194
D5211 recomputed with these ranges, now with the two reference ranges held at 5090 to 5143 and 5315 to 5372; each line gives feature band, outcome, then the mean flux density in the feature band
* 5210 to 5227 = 0.01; 189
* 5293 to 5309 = -0.03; 200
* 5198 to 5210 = 0.07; 179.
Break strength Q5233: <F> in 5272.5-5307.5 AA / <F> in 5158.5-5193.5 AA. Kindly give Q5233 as 1.28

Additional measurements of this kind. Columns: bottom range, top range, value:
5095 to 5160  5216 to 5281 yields 1.00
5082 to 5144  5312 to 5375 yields 1.03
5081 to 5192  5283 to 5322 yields 1.14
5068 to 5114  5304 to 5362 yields 1.04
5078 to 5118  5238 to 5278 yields 0.98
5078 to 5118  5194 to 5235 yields 0.96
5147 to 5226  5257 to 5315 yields 1.13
